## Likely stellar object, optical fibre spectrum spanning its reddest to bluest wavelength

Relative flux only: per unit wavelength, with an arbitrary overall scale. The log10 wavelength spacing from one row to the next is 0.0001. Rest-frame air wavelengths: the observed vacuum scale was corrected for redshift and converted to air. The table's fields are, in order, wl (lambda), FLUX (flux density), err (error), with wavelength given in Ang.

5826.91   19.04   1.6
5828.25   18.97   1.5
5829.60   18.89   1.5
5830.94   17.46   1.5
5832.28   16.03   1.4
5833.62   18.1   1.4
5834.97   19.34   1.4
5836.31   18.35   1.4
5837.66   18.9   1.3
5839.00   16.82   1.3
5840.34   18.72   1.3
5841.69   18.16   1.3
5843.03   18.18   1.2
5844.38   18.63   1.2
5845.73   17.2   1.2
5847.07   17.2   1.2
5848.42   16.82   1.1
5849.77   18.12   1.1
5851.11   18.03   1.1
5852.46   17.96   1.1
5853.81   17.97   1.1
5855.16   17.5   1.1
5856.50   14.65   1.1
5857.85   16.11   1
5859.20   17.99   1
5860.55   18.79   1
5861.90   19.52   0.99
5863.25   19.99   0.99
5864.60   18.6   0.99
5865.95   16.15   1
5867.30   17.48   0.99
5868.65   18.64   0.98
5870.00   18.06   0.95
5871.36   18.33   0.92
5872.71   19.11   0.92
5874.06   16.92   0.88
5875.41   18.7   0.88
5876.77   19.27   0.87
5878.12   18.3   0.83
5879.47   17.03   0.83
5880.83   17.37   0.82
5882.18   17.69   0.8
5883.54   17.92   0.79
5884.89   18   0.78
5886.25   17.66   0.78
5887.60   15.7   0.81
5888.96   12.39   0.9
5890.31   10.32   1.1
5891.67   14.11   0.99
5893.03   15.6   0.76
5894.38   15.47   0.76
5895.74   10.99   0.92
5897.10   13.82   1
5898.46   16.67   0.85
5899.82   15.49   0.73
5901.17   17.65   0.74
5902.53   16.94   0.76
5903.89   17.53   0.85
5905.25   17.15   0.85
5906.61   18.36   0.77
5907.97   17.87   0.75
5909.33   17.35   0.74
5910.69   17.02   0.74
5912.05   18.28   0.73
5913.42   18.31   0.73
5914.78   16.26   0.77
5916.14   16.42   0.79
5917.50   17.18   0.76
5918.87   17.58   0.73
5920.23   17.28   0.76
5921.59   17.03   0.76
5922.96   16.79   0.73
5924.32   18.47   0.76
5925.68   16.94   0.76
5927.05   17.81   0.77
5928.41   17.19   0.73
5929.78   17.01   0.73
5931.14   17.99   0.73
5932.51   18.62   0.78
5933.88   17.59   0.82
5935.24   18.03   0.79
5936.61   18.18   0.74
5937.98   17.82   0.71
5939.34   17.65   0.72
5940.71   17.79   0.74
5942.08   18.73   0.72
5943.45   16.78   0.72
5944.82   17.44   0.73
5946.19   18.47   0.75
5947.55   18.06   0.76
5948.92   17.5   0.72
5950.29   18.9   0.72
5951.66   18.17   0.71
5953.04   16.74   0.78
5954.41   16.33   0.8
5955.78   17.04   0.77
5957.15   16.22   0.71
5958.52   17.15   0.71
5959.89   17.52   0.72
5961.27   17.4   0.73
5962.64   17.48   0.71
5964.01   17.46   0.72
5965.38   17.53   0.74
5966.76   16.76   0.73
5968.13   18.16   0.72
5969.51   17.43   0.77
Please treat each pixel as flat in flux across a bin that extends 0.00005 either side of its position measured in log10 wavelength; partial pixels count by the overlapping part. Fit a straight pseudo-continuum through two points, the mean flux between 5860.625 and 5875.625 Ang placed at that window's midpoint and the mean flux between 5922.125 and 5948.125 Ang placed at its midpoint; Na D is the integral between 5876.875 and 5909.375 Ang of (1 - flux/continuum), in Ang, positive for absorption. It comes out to 3.5 Ang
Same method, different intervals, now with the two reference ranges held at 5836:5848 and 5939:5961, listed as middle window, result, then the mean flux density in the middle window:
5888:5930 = 3.2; 16.4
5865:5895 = 1.6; 16.8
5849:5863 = 0.1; 17.7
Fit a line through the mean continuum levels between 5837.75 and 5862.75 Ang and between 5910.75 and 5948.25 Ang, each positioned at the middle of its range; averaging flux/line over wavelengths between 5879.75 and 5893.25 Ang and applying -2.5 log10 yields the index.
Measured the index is 0.13 mag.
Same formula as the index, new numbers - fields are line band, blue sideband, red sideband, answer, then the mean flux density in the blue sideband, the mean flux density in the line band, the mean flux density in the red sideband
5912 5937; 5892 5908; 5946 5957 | -0.05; 16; 17.5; 17.5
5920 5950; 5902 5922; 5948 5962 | -0.02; 17.4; 17.7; 17.3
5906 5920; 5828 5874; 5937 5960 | 0.02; 17.9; 17.4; 17.6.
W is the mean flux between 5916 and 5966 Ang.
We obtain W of 17.5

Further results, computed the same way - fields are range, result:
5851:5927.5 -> 17.1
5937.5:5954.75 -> 17.7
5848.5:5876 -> 17.9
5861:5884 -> 18.2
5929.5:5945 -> 17.8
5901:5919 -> 17.4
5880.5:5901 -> 15.3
